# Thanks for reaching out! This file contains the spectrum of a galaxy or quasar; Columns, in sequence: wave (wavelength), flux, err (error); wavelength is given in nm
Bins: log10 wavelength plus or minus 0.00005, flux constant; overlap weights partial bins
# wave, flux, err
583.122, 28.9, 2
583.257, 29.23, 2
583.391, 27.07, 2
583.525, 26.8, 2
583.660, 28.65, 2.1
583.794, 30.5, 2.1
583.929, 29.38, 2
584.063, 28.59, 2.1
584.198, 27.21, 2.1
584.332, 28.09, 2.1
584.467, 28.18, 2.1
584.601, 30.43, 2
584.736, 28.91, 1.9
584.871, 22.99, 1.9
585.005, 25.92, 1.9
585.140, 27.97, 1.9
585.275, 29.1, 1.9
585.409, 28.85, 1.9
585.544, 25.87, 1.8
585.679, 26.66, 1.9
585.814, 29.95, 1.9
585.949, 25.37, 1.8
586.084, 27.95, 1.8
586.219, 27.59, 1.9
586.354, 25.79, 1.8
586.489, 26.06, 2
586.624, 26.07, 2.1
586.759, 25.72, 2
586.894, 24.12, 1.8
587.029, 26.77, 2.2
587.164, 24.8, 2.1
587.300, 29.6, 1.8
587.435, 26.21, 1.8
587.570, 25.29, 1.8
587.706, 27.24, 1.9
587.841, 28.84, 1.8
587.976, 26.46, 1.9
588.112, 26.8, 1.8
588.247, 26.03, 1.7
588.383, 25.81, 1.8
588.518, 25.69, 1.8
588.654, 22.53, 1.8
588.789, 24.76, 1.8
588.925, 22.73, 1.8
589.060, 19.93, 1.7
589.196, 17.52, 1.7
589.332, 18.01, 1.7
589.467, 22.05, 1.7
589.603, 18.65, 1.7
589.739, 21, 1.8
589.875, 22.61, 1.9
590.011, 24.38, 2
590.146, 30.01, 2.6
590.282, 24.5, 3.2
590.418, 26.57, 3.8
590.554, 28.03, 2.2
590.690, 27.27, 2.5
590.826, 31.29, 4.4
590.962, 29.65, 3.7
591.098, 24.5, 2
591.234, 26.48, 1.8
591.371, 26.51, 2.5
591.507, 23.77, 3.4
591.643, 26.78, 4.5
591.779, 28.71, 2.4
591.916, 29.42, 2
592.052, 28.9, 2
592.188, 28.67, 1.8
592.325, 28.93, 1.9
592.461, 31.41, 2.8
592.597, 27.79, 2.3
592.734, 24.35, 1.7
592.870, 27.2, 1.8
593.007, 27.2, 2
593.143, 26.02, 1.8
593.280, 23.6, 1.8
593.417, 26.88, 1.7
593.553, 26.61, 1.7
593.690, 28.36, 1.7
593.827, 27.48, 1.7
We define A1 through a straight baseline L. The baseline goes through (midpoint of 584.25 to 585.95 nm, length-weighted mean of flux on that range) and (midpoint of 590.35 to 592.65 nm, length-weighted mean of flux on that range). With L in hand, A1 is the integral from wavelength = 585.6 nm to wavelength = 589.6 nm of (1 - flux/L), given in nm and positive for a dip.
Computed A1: 0.38 nm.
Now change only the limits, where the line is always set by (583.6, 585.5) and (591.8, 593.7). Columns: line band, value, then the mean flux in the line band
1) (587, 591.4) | 0.43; 25.1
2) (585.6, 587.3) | 0.09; 26.5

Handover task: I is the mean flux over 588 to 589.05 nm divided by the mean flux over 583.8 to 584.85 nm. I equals 0.9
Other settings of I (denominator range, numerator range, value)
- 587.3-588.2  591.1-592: 0.99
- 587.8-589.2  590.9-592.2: 1.11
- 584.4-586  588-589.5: 0.84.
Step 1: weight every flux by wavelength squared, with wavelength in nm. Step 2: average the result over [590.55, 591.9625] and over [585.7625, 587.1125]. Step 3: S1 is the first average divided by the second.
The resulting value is 1.1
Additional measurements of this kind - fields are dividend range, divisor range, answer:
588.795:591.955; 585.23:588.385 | 0.94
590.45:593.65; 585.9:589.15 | 1.08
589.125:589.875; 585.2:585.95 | 0.72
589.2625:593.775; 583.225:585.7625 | 0.96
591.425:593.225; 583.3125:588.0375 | 1.03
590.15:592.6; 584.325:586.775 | 1.04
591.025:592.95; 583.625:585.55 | 1.00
